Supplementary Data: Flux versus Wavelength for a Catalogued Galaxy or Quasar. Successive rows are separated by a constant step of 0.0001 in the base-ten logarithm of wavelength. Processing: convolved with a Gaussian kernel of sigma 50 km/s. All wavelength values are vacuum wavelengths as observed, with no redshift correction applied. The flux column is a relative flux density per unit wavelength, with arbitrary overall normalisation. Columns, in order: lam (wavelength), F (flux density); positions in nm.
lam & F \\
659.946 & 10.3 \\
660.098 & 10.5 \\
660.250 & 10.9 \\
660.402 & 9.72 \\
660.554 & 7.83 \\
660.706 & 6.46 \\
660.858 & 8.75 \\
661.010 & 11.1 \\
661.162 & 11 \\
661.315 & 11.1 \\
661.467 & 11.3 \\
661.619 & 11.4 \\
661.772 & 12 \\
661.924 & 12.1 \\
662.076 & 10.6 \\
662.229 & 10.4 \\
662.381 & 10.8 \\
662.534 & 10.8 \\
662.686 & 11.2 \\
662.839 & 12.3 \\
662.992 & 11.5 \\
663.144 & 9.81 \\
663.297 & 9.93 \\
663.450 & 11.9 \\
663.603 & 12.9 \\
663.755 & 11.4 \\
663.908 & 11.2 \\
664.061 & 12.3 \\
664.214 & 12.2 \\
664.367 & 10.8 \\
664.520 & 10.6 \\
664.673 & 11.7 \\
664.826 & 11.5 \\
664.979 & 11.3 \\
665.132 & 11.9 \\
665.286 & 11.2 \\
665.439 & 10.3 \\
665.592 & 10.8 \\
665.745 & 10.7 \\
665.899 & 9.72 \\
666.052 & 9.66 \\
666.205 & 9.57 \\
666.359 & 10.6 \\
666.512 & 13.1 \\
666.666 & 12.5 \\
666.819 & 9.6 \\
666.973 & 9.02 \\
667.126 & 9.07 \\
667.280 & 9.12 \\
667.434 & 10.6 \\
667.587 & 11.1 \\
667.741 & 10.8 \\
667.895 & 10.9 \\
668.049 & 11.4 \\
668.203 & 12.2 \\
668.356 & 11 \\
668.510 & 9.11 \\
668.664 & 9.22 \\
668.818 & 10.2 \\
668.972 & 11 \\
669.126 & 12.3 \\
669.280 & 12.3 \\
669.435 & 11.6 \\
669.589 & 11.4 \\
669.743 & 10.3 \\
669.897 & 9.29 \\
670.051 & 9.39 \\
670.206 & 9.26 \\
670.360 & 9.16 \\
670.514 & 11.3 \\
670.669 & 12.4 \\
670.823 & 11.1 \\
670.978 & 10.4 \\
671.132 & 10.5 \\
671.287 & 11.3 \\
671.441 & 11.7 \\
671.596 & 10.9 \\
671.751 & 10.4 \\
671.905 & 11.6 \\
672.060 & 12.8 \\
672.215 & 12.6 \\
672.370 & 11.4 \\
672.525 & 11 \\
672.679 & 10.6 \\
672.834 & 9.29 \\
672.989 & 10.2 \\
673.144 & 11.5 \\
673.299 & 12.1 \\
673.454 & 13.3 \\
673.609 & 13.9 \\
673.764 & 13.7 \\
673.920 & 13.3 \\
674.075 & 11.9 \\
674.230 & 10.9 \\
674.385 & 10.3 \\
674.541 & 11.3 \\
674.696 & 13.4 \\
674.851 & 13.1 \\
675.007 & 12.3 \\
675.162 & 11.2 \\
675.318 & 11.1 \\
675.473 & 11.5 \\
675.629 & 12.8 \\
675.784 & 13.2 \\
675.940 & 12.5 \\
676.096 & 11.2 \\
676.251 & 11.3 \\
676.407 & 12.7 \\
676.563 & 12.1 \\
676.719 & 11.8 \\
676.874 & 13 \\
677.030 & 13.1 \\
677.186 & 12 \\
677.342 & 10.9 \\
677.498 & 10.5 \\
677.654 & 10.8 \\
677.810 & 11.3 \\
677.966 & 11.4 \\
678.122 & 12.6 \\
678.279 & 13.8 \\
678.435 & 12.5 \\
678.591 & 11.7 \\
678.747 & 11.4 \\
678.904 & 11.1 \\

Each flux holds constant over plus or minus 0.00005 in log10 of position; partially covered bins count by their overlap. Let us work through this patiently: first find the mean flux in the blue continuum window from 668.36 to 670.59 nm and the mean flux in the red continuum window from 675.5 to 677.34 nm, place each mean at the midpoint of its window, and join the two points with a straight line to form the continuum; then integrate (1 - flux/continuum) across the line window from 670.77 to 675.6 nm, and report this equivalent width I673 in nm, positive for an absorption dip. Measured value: -0.10 nm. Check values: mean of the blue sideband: 10.4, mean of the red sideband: 12.3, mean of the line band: 11.6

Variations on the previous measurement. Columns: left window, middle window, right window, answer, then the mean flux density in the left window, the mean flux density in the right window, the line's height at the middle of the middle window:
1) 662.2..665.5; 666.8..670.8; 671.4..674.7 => 0.34 nm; 11.3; 11.7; 11.5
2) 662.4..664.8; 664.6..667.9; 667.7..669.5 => 0.15 nm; 11.4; 11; 11.2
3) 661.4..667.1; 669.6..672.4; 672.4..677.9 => 0.17 nm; 11.1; 11.9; 11.6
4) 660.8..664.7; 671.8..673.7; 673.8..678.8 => 0.01 nm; 11.2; 12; 11.8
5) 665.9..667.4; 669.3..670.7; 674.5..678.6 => 0.05 nm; 10.2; 12.1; 10.8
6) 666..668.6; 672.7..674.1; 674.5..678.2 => -0.07 nm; 10.6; 12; 11.5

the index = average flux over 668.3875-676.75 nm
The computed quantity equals 11.4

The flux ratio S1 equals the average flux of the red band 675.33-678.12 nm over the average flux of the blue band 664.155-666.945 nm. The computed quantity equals 1.1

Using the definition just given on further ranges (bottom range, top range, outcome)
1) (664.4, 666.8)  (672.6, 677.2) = 1.10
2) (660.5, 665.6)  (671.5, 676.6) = 1.08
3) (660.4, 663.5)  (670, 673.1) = 1.03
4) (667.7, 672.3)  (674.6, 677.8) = 1.10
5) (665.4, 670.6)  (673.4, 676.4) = 1.16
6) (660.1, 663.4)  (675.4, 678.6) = 1.14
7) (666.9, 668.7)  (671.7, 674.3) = 1.14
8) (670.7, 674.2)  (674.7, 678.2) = 1.03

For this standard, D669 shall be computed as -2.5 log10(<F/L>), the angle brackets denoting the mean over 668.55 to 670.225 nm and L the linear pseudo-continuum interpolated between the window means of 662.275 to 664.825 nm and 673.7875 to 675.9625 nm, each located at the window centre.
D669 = 0.11 mag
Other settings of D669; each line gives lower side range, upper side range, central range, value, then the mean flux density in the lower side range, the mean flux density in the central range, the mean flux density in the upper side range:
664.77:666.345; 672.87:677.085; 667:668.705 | 0.062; 10.6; 10.4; 12.1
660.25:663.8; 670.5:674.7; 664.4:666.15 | 0.014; 10.7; 10.8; 11.6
